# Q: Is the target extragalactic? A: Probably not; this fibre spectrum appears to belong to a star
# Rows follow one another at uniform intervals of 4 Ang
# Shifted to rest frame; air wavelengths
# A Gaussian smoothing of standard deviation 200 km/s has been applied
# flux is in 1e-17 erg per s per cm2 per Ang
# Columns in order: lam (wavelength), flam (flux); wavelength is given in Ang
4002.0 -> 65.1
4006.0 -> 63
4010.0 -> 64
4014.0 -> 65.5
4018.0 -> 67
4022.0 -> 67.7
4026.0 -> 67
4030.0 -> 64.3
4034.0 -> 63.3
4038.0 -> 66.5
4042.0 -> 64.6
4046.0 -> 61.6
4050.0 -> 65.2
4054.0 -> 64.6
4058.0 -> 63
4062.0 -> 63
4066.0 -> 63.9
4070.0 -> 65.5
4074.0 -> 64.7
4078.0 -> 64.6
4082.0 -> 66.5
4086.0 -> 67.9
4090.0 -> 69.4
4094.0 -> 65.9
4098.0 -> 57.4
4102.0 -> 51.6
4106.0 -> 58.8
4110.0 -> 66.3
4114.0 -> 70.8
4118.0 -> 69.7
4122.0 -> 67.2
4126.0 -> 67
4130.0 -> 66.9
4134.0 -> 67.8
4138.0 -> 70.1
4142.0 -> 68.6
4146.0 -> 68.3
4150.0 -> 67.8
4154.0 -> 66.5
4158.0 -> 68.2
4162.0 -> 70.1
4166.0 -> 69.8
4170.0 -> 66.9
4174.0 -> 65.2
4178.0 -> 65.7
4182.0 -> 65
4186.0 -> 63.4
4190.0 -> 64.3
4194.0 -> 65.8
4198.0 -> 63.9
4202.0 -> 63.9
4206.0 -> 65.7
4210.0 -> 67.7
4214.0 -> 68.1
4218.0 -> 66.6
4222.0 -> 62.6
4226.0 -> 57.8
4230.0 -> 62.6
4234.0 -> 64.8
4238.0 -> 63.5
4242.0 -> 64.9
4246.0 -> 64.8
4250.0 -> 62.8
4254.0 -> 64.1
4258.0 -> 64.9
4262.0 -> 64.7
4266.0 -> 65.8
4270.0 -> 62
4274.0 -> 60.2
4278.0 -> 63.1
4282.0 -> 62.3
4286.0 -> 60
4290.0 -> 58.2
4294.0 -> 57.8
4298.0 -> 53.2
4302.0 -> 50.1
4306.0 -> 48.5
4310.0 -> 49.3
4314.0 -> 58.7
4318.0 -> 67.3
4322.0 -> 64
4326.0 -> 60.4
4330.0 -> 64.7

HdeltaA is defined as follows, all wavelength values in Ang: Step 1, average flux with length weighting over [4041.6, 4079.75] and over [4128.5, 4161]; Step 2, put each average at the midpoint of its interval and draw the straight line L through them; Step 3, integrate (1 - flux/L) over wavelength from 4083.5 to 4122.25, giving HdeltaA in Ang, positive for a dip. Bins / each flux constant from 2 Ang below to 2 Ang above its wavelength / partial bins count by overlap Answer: 1.0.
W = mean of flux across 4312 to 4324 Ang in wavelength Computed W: 63.3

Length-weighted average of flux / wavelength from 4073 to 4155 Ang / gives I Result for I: 65.9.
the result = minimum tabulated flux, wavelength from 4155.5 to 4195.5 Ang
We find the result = 63.4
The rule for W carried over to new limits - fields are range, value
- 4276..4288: 61.8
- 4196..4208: 64.5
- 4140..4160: 67.9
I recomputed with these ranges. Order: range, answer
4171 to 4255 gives 64.5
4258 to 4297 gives 61.5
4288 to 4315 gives 53.5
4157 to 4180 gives 67.6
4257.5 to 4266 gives 65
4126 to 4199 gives 66.9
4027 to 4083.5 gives 64.4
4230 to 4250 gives 64.1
